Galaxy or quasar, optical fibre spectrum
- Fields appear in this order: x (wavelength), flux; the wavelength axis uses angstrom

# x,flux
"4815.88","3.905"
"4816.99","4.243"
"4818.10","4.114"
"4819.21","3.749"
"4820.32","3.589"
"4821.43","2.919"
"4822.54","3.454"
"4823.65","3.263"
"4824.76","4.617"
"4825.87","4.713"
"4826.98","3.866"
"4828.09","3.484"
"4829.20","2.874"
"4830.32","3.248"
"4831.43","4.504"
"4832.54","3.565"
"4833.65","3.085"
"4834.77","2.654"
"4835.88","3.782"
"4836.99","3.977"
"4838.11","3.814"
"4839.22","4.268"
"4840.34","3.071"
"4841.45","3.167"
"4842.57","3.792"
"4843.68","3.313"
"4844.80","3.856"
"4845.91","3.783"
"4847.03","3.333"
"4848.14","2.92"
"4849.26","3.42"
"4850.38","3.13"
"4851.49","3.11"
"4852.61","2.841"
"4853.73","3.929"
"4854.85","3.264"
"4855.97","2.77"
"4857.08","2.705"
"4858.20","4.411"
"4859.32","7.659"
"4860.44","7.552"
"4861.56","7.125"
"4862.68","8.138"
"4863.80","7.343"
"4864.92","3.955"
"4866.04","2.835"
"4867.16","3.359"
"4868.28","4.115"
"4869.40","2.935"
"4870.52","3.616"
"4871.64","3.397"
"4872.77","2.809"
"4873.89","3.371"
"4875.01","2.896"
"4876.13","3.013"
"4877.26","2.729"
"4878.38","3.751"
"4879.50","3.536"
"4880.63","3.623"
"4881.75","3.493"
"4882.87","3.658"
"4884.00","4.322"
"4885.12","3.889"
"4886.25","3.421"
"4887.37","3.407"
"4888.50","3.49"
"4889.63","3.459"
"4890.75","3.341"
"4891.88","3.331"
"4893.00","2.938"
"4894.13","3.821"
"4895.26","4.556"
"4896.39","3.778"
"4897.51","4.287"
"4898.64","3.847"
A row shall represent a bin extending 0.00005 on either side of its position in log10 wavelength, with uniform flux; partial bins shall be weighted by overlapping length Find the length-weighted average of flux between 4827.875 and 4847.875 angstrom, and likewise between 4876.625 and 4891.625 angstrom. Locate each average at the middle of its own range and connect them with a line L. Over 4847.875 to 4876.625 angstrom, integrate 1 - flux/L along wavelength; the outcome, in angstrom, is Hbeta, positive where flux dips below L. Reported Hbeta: -4.7 angstrom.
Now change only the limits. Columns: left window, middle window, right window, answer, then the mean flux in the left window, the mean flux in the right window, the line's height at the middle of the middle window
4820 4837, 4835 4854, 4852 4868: 3.25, 3.59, 4.83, 4.22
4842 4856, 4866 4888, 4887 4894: -0.43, 3.36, 3.35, 3.36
